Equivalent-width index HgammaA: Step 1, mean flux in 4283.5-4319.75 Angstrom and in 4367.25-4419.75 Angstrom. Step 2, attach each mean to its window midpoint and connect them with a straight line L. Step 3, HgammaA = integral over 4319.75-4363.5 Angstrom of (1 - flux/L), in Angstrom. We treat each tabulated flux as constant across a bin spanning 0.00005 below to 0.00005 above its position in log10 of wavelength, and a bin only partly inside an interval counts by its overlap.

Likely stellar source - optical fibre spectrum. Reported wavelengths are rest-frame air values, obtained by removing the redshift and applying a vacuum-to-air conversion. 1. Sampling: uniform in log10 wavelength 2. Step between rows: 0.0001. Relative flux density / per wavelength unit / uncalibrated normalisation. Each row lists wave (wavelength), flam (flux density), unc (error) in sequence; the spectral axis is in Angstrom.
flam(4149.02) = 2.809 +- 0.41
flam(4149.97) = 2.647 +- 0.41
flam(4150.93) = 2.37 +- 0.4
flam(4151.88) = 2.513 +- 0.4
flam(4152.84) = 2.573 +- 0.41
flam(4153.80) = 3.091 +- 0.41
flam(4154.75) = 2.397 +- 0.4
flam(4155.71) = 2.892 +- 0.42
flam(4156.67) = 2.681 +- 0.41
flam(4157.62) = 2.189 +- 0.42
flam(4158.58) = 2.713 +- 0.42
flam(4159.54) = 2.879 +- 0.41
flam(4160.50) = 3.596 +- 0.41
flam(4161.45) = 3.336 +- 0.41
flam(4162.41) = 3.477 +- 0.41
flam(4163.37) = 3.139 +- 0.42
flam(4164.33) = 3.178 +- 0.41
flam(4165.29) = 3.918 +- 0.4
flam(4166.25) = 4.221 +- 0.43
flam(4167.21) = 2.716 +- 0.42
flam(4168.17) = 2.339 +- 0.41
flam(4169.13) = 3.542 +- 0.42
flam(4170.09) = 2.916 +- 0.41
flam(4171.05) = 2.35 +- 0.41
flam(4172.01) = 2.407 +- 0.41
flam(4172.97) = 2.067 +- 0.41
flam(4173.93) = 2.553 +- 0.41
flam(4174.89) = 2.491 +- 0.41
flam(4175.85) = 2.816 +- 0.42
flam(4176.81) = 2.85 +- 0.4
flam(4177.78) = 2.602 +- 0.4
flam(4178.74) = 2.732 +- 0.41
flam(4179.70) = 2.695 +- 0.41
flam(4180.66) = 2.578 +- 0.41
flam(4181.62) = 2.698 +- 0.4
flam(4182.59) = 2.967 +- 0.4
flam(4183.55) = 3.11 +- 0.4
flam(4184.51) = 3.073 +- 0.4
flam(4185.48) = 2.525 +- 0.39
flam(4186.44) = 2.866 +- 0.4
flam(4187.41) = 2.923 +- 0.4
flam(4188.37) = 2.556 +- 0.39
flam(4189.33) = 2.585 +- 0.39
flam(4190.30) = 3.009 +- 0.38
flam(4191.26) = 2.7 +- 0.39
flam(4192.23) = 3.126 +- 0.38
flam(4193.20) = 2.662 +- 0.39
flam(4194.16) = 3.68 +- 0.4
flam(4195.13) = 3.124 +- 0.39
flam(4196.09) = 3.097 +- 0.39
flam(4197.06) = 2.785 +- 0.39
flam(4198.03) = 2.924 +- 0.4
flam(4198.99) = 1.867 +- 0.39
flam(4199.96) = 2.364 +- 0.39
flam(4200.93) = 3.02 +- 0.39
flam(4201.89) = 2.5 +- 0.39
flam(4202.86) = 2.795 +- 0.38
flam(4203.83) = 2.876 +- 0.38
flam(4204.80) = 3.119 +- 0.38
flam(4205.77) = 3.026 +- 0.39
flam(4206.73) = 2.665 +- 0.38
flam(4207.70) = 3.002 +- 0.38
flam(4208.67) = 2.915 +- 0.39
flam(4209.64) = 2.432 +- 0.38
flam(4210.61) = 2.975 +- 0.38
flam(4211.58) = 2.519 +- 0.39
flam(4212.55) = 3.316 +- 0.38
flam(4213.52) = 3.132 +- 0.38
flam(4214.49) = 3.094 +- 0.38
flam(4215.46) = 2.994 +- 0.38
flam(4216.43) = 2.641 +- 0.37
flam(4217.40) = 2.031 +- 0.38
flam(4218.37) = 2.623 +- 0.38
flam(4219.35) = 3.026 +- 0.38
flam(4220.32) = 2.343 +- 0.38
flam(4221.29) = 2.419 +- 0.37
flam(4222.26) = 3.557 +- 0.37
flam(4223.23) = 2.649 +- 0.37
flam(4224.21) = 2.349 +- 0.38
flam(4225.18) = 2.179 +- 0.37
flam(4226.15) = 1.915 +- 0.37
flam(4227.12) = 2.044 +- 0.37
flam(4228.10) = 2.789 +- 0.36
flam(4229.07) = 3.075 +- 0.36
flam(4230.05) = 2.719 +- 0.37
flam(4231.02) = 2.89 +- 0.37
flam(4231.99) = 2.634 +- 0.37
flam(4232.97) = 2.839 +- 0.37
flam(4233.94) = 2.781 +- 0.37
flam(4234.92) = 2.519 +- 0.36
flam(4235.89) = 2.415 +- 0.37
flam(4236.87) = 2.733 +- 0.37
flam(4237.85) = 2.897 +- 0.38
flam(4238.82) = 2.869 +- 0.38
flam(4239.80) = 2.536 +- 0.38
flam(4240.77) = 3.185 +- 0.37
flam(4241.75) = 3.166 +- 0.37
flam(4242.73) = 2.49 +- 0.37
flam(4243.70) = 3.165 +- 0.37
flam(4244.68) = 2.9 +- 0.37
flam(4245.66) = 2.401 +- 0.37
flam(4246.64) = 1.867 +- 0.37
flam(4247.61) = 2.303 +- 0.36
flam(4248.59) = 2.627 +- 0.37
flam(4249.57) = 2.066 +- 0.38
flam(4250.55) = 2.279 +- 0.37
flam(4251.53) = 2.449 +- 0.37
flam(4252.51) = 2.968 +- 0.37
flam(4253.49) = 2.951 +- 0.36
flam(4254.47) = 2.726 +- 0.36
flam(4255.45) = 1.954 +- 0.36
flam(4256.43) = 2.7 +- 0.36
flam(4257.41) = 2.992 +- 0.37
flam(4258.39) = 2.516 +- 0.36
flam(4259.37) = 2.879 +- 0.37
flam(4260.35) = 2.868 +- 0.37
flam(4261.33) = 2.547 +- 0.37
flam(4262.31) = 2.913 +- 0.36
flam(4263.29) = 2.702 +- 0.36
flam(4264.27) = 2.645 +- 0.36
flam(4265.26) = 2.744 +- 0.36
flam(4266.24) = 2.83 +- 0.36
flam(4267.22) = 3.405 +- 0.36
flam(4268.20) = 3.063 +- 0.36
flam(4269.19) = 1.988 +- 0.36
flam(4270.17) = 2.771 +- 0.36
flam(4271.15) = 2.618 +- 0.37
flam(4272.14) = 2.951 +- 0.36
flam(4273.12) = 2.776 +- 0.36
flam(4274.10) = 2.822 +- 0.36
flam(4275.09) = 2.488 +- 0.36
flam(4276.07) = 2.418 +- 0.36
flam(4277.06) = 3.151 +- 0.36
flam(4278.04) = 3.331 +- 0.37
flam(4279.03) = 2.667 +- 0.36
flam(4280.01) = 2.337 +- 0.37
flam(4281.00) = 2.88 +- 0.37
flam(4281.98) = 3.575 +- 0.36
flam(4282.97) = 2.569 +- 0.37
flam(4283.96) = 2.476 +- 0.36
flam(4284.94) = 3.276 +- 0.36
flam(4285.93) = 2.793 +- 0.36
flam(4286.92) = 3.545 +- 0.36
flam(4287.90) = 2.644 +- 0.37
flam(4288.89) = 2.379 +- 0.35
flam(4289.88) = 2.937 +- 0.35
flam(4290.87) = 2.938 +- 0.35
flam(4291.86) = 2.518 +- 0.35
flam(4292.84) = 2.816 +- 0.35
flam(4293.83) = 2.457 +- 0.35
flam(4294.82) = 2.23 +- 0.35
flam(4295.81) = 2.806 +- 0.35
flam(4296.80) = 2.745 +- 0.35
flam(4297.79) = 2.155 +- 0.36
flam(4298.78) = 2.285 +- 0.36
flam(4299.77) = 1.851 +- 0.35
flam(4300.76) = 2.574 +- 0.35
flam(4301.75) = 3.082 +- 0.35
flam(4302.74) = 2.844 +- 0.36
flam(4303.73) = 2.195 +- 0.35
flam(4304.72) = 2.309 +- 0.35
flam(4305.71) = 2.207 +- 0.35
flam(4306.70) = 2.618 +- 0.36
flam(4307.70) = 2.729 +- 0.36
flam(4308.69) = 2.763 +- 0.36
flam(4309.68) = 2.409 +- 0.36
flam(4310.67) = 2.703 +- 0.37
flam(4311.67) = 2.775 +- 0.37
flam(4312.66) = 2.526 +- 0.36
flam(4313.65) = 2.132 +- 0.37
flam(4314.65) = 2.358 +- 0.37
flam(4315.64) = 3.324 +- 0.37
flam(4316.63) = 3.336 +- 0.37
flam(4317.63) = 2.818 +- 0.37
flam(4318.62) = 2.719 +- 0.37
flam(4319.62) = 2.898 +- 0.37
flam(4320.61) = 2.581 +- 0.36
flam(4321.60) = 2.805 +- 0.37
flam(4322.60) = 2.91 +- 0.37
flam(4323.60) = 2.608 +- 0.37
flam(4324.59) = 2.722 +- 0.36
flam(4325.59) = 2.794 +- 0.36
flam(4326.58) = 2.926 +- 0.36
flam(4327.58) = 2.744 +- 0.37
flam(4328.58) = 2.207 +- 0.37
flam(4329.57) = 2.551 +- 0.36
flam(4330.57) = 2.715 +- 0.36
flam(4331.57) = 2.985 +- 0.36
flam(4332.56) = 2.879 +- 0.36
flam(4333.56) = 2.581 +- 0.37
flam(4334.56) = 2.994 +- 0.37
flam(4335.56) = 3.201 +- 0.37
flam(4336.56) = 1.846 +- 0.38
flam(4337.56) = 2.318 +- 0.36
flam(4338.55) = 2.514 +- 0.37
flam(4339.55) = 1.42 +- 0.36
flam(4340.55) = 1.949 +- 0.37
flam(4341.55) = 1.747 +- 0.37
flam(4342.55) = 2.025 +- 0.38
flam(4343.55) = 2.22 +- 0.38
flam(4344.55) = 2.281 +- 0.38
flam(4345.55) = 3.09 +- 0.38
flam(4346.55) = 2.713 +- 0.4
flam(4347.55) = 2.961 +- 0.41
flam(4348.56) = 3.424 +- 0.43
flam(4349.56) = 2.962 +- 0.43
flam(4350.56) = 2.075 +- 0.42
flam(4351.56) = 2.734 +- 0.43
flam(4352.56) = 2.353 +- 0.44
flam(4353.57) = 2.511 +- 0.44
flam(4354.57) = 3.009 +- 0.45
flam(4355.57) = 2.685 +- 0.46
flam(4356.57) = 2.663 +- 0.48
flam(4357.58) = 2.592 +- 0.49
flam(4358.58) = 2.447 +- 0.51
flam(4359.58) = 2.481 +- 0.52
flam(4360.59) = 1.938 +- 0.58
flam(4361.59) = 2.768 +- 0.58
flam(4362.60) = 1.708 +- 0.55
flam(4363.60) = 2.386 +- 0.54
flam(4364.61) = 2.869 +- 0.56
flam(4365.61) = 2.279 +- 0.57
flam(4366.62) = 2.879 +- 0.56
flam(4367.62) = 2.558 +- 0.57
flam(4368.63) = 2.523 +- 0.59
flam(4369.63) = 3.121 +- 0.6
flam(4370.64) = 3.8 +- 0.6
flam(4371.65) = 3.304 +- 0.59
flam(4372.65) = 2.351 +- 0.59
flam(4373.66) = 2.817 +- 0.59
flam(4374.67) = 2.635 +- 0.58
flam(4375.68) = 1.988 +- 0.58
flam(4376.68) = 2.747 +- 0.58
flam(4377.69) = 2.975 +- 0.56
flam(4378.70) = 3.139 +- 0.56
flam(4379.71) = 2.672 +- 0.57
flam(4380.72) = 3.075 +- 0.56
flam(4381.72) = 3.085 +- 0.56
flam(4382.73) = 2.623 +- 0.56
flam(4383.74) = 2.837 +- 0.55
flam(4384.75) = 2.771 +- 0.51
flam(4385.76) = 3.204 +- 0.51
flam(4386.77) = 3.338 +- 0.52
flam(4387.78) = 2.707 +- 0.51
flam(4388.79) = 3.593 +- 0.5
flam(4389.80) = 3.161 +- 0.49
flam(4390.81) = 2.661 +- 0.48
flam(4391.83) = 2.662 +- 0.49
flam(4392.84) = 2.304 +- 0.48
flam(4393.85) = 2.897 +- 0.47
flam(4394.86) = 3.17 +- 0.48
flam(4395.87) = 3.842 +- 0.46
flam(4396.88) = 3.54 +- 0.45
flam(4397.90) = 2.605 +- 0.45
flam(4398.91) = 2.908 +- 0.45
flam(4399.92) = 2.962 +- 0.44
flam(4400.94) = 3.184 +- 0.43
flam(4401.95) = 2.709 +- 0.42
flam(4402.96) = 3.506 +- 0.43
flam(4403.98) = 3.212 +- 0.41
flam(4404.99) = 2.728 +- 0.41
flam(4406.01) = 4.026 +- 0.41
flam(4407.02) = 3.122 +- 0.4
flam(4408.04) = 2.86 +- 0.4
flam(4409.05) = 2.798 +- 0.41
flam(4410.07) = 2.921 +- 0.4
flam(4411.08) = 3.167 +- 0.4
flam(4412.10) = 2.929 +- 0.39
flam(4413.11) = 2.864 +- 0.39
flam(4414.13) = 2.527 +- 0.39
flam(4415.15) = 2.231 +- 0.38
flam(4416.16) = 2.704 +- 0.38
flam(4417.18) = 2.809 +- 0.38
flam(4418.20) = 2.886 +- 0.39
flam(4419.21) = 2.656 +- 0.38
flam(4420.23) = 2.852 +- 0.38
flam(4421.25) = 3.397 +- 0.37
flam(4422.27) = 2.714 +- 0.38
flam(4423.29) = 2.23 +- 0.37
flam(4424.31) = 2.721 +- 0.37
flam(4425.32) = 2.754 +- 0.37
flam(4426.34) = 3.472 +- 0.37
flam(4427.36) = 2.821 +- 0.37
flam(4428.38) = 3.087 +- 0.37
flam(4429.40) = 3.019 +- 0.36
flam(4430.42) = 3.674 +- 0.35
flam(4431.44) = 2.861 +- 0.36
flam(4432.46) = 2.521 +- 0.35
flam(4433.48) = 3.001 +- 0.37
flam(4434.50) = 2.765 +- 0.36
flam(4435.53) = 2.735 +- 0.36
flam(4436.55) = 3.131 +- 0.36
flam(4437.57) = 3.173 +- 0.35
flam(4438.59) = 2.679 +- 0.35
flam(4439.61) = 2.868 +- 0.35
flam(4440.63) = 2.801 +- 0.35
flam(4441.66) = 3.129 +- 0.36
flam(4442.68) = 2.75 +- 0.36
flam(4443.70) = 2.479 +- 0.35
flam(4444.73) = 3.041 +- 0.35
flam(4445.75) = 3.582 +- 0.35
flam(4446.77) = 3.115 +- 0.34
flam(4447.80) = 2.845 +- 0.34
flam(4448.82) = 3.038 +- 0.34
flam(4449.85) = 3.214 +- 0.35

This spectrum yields 3.5 Angstrom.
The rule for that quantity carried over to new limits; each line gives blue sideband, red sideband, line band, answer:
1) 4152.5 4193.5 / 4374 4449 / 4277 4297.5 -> 0.7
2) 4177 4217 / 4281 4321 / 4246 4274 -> 0.9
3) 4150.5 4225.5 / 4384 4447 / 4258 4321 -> 3.8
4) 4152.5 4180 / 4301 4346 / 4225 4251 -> 1.3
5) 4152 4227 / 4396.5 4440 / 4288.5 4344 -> 6.0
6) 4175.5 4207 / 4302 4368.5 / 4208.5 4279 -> 0.8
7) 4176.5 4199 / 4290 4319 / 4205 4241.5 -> 0.5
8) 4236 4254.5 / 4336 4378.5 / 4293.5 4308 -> 0.7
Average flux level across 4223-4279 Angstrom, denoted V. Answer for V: 2.67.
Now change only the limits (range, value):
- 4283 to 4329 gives 2.66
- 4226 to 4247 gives 2.69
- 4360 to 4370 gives 2.49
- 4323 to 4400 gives 2.71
